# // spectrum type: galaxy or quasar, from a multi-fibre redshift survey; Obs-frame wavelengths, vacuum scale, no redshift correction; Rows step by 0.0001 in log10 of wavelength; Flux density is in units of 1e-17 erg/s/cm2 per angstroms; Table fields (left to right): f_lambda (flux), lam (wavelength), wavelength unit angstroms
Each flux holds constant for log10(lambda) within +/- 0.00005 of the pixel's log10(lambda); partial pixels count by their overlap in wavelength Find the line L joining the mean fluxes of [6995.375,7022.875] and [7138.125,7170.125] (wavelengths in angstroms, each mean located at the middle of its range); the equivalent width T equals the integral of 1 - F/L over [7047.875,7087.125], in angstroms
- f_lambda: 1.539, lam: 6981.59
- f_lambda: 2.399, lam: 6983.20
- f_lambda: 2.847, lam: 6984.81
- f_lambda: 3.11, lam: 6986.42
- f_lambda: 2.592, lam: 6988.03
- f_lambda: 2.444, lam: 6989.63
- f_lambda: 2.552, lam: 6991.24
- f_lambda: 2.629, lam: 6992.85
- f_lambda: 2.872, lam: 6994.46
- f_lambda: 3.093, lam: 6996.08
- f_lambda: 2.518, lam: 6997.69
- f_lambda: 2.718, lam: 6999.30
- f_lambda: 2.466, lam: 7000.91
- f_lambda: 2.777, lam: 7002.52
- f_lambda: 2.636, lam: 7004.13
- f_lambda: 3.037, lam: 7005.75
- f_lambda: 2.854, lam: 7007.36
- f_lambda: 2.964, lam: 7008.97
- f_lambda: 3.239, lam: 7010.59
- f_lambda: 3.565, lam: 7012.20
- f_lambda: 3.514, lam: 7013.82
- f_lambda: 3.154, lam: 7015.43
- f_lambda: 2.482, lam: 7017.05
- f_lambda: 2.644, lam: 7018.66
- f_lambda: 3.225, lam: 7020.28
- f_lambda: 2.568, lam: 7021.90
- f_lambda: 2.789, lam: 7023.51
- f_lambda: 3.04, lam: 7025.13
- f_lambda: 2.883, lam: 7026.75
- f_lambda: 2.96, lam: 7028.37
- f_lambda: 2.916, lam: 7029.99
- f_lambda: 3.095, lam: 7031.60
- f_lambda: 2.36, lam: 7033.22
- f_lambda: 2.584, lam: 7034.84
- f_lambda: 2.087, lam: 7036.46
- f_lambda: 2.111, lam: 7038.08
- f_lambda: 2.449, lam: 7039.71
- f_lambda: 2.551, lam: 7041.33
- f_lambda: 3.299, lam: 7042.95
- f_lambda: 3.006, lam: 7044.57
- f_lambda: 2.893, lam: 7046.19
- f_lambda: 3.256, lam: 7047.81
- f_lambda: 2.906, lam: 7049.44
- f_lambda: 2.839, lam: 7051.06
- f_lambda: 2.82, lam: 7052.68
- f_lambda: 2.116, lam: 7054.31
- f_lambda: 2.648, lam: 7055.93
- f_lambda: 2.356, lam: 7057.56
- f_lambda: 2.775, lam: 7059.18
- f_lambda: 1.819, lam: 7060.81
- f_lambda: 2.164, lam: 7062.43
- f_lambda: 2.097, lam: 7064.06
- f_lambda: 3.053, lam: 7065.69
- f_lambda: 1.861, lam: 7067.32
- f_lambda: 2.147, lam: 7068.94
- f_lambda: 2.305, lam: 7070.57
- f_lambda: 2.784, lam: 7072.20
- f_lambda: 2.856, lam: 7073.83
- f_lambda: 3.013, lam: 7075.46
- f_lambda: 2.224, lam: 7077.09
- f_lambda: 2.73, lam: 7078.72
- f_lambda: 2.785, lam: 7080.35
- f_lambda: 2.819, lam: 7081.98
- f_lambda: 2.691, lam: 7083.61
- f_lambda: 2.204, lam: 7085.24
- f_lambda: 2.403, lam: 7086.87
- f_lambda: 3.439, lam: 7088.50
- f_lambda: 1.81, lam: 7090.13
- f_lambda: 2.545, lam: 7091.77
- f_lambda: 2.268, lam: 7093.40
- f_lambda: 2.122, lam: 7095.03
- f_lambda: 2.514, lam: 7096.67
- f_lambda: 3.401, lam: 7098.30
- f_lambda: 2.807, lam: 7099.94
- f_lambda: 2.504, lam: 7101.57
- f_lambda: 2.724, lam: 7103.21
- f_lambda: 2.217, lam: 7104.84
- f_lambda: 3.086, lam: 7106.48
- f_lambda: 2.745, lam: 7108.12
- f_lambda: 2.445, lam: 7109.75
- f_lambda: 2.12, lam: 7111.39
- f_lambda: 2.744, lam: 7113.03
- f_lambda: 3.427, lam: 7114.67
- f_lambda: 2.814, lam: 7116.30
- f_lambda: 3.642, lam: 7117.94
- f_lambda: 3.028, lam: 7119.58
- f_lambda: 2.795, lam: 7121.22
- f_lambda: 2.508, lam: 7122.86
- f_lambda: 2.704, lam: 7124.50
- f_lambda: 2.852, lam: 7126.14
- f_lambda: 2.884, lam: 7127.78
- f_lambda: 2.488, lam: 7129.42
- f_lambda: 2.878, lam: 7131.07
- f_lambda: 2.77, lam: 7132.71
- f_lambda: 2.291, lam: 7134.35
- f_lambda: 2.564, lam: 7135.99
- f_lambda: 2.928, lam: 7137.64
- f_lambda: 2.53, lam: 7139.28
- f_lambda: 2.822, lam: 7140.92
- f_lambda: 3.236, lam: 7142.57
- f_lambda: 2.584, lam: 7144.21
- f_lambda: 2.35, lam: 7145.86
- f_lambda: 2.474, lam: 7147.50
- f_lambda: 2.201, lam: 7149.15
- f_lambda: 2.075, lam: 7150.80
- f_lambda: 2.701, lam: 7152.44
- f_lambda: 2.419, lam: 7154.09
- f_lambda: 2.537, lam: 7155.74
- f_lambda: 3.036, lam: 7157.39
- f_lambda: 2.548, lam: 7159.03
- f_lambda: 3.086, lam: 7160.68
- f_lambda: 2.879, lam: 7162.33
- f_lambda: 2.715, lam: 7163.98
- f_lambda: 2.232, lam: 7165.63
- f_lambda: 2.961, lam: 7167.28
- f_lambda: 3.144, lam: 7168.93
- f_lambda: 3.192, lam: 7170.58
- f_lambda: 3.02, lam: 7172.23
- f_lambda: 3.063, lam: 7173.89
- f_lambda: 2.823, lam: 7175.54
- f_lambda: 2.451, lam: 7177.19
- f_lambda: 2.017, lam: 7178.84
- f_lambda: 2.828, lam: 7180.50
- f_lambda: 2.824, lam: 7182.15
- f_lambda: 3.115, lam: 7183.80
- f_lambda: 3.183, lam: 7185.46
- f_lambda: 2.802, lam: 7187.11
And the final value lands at 3.90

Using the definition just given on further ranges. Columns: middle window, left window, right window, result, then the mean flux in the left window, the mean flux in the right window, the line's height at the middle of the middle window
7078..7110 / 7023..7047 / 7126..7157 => 0.6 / 2.73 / 2.61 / 2.67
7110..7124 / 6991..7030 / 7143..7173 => -0.6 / 2.89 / 2.68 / 2.74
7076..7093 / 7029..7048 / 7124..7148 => 0.8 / 2.7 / 2.69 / 2.7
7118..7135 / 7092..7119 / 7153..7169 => -0.2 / 2.72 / 2.74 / 2.73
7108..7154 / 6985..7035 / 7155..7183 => 1.8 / 2.85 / 2.79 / 2.8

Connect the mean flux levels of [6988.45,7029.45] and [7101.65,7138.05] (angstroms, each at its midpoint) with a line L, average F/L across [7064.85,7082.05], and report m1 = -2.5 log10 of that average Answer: 0.08 mag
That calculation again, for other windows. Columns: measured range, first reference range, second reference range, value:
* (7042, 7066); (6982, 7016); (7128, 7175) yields 0.05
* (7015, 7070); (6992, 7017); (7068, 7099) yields 0.05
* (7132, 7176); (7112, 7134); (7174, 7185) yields 0.03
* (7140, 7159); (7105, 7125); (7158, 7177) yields 0.11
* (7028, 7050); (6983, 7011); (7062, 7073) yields -0.09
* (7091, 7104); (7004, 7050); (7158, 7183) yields 0.09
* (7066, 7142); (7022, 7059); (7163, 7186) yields 0.04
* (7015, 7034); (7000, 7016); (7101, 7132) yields 0.05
